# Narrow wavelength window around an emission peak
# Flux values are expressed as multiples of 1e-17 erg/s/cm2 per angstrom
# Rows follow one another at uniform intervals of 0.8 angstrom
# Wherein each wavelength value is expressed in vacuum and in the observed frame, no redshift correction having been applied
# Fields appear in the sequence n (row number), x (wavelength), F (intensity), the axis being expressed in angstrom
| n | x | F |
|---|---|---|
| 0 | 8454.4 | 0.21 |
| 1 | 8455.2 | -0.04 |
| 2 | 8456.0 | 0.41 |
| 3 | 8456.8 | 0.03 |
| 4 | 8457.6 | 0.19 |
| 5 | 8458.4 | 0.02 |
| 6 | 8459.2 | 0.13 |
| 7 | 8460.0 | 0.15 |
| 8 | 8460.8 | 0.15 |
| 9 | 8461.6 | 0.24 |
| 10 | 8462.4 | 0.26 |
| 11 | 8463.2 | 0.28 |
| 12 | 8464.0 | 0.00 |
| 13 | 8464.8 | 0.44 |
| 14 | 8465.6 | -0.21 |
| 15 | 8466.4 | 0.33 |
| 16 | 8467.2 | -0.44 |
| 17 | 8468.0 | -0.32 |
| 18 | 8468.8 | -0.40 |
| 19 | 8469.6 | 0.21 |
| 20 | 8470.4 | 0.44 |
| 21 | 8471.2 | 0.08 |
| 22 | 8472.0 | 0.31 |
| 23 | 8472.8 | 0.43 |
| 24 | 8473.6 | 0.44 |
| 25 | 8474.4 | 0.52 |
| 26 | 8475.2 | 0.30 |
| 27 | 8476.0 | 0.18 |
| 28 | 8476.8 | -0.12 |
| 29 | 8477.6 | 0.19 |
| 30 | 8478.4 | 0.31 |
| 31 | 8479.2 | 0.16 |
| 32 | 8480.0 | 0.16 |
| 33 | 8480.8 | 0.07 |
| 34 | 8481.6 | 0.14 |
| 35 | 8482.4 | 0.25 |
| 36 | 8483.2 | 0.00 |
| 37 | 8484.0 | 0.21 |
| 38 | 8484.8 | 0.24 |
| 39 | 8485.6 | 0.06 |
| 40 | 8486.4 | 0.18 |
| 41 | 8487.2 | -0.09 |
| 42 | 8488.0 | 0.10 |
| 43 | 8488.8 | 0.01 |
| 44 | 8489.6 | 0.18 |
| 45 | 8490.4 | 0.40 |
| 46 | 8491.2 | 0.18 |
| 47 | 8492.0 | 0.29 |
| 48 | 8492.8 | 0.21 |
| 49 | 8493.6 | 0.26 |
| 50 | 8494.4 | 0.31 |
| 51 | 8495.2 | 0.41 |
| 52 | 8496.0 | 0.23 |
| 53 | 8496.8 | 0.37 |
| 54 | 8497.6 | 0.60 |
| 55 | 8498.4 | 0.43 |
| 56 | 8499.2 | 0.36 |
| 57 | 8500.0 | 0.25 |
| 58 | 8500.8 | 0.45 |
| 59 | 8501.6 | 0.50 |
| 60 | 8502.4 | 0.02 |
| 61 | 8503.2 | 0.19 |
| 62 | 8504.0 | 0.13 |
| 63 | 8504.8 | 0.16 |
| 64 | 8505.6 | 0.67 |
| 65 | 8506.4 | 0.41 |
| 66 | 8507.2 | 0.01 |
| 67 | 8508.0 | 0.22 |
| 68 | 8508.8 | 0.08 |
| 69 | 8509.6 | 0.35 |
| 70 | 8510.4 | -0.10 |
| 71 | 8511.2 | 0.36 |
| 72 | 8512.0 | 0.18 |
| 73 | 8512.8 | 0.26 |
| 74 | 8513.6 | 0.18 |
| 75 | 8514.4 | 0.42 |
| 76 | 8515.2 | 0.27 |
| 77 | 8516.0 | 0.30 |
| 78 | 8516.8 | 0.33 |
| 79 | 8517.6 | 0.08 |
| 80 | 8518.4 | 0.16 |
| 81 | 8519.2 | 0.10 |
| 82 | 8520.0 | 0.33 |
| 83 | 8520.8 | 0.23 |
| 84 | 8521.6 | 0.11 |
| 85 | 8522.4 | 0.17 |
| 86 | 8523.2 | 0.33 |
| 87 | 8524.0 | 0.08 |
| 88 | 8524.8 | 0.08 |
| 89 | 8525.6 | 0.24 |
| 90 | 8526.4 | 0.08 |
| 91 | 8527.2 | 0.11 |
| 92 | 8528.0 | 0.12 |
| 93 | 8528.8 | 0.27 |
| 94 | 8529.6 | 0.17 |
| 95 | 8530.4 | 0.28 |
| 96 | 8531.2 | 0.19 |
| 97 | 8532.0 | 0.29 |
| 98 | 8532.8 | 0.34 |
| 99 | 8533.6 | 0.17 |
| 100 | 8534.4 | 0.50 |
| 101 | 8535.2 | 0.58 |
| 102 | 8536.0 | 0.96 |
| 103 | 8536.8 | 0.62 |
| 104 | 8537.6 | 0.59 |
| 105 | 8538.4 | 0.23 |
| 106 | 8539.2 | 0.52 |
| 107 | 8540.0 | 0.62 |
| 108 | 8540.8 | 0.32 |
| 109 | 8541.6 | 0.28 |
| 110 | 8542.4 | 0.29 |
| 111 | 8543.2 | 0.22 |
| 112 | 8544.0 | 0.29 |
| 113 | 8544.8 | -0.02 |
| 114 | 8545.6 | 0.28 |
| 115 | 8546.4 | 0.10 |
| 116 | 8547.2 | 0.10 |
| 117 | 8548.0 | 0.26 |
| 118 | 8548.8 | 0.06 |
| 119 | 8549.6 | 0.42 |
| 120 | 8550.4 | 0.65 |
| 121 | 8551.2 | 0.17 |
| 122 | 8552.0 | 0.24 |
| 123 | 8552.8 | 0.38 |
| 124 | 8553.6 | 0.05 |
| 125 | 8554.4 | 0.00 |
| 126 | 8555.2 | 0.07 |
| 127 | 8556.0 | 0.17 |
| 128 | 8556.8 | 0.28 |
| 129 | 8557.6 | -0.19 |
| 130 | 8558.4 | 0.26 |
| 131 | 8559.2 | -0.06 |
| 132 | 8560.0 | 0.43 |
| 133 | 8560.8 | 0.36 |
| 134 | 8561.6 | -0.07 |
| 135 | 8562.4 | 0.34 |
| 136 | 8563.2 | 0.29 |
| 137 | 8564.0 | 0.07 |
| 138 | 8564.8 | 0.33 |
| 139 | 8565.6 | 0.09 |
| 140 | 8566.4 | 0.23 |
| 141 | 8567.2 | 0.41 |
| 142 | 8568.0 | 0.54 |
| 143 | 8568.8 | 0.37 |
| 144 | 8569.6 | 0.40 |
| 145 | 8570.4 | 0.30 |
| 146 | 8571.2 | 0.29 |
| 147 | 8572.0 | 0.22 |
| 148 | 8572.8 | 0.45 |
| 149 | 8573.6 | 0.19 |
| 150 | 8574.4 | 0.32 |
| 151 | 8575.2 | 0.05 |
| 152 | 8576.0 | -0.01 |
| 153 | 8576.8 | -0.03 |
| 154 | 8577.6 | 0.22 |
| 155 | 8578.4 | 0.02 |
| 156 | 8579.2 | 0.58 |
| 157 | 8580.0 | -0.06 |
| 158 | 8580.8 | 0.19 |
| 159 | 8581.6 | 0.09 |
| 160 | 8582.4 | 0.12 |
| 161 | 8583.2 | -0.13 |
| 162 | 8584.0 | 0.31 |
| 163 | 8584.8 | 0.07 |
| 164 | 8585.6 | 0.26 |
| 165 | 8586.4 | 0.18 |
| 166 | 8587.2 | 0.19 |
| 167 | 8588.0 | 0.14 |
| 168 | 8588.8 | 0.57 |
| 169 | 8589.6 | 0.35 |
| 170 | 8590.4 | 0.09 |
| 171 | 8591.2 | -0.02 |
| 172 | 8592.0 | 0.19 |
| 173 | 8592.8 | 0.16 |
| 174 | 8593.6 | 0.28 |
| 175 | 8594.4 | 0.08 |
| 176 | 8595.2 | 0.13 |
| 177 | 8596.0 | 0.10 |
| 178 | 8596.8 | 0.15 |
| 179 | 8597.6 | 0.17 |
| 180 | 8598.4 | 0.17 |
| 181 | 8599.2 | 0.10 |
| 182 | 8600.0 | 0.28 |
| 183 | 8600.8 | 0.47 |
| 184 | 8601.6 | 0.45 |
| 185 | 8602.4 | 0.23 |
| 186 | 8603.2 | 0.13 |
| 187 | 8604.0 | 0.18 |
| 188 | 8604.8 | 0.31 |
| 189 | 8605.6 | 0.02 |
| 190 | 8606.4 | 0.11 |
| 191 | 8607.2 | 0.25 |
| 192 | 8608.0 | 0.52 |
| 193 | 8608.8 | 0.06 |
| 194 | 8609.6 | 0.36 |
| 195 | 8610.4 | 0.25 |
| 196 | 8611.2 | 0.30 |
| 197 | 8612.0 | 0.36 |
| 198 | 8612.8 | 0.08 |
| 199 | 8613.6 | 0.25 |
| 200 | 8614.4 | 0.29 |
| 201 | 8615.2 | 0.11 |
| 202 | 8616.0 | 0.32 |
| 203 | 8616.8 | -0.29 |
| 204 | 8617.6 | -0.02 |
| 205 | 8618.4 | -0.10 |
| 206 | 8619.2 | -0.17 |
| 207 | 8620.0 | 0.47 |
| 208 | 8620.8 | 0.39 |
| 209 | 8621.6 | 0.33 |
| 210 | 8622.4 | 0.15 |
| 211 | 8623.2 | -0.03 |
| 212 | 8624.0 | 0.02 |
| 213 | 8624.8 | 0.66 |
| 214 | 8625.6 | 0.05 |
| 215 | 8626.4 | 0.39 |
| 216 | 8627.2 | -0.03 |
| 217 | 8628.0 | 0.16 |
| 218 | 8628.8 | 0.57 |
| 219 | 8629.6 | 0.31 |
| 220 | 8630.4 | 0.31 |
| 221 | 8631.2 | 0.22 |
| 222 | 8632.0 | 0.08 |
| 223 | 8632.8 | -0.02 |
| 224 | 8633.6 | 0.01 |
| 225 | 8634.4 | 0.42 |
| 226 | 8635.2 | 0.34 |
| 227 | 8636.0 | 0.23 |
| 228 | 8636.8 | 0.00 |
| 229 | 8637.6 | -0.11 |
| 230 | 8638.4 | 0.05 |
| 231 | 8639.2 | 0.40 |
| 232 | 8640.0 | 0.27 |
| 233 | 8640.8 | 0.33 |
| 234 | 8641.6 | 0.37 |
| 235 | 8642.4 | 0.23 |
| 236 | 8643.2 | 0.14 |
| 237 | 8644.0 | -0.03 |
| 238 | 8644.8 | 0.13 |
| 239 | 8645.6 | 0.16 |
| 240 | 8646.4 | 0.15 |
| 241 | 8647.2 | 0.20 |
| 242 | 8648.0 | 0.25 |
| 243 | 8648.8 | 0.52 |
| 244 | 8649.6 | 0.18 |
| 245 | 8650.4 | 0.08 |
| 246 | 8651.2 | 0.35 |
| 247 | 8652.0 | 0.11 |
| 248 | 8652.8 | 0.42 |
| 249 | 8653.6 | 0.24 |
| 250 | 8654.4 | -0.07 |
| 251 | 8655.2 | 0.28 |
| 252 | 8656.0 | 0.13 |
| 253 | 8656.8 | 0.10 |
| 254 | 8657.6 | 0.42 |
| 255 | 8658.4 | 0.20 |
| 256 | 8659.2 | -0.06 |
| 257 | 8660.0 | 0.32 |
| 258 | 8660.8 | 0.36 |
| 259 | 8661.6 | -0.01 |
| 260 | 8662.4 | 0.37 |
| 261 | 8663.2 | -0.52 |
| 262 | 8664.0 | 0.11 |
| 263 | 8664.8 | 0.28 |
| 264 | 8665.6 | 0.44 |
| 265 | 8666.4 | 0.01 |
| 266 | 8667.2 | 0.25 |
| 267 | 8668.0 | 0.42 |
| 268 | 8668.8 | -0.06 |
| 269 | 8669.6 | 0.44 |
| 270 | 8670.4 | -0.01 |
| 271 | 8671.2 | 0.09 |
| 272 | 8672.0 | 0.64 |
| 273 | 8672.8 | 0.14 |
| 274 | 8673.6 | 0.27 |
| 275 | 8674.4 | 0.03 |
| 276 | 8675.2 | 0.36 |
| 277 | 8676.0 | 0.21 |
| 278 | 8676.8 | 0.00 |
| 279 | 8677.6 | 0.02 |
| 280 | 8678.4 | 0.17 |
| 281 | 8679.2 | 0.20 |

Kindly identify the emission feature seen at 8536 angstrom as H-beta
